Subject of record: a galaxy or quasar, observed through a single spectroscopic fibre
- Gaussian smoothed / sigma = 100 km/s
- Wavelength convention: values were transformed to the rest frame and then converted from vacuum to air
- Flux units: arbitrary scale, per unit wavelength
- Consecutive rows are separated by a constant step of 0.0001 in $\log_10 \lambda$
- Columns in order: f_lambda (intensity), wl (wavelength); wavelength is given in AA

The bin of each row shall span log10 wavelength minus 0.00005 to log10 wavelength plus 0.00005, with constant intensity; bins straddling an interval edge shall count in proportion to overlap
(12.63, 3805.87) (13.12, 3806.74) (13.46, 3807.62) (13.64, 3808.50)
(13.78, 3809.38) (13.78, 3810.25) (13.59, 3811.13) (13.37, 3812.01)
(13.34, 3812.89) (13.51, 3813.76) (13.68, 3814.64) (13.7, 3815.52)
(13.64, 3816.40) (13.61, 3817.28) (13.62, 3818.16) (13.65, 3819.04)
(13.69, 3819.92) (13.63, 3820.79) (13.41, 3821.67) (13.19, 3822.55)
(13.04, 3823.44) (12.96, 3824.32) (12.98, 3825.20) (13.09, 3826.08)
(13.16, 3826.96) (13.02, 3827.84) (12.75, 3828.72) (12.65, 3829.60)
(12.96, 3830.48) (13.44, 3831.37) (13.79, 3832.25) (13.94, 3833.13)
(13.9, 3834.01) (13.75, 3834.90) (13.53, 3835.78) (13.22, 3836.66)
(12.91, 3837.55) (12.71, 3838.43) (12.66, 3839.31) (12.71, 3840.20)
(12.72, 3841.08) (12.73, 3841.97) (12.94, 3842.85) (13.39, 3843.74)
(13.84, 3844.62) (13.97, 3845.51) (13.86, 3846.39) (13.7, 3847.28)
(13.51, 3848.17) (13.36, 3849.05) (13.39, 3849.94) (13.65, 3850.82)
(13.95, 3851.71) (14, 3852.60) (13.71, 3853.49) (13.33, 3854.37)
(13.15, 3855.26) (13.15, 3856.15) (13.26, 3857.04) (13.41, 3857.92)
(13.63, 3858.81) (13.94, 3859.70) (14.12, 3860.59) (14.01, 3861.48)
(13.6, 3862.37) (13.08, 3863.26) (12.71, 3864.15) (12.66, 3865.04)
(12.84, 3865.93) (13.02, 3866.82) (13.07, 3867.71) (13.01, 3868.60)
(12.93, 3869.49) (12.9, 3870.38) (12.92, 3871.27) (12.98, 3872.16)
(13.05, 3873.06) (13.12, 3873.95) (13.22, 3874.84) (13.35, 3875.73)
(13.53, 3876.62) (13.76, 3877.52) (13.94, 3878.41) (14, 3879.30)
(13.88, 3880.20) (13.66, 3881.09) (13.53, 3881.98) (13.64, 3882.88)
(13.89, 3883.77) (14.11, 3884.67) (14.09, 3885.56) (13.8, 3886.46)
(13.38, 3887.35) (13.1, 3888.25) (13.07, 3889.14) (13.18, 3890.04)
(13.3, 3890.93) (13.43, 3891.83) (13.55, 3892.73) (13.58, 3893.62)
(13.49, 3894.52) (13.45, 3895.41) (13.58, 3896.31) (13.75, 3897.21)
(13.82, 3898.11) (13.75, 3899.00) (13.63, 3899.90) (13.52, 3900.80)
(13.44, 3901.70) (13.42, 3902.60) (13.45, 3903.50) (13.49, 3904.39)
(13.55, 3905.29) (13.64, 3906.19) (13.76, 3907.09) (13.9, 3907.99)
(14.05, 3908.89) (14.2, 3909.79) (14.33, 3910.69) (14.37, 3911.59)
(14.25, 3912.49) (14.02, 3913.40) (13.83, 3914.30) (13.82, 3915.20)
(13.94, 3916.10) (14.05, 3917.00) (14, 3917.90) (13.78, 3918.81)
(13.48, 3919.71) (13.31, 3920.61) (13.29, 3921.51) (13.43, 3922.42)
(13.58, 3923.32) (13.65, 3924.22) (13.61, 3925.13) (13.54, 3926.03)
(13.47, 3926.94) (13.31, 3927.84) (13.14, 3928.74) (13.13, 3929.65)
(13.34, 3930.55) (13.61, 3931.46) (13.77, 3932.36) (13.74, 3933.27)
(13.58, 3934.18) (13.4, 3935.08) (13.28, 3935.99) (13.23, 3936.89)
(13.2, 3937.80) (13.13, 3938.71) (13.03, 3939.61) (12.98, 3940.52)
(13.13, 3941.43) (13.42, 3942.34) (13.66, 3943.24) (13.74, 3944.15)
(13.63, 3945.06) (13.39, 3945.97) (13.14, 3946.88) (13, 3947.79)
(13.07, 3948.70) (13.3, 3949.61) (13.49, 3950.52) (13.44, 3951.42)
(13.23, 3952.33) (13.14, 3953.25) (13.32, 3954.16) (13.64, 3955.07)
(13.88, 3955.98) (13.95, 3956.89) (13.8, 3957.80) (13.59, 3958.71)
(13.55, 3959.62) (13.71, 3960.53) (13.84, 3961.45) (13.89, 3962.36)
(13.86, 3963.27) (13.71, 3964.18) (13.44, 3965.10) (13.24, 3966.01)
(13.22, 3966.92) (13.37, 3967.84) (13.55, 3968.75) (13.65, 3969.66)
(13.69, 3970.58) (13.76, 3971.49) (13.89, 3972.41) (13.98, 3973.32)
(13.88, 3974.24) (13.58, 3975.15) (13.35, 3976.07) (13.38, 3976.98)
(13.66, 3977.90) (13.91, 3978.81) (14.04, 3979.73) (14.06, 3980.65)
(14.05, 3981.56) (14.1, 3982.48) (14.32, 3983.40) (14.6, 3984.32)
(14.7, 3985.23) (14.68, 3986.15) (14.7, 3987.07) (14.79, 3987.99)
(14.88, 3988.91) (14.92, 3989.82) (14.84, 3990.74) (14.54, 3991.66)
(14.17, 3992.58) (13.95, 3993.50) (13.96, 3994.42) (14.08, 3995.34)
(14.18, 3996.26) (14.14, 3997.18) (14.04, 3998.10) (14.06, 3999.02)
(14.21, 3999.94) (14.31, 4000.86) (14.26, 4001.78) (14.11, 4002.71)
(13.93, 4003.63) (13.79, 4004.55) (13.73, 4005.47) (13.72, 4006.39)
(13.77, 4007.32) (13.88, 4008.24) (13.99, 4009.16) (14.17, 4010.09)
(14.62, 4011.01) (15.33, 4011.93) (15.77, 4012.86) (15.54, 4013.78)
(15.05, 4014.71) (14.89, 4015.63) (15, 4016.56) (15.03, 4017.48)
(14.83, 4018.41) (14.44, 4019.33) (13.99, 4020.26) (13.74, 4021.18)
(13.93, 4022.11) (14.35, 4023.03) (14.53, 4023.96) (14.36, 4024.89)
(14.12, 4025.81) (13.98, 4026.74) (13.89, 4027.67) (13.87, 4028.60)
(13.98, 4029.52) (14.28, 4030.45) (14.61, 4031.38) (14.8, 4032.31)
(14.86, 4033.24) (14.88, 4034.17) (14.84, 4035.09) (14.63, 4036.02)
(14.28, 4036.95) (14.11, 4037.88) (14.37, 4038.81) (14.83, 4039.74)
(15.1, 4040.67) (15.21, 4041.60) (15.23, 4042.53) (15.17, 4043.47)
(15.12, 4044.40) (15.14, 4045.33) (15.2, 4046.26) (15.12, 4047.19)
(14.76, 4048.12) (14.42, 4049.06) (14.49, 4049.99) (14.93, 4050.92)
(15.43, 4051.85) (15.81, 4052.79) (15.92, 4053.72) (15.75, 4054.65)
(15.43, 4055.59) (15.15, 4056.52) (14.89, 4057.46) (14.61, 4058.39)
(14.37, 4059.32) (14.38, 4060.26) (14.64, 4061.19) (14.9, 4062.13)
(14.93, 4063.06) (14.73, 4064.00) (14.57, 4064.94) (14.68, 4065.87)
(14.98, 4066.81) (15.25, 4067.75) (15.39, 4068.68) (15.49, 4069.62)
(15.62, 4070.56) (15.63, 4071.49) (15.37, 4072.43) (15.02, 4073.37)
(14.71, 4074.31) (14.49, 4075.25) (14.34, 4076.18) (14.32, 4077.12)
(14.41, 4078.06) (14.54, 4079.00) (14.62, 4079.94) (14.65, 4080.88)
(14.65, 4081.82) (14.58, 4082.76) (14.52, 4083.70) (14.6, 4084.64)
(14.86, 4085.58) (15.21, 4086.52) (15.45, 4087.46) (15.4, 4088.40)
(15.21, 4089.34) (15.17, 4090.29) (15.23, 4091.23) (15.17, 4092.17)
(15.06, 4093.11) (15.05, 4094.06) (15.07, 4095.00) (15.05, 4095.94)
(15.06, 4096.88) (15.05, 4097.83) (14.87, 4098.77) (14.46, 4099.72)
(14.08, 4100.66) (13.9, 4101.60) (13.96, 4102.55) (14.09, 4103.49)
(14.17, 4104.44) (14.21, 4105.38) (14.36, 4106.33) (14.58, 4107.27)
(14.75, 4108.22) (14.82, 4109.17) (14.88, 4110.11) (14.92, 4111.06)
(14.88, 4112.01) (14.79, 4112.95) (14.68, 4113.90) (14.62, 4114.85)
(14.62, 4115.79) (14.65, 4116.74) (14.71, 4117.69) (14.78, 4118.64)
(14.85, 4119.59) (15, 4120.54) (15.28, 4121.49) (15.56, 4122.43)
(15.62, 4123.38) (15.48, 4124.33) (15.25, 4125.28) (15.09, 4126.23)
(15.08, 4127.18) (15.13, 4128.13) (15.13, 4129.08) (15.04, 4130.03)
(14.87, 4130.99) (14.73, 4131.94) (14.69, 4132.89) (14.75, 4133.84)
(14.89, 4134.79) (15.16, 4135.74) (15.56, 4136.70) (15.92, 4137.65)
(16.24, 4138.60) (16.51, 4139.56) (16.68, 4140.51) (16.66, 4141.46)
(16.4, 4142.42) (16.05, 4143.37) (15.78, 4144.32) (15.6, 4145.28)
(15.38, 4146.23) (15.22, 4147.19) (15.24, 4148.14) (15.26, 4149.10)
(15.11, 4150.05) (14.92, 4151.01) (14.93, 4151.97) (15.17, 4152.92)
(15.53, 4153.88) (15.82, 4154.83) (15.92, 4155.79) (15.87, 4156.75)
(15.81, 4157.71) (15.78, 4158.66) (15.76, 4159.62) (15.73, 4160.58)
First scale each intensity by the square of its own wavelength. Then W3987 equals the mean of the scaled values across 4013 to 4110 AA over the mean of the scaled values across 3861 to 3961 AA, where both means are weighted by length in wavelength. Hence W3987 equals 1.2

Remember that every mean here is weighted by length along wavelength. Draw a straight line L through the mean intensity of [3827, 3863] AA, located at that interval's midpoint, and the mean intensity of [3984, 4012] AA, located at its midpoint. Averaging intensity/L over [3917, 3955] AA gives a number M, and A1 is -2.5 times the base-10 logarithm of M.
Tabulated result 0.04 mag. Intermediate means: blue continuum 13.4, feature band 13.4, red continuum 14.3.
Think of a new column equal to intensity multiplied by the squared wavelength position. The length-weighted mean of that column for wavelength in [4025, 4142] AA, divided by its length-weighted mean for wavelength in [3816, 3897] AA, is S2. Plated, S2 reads 1.25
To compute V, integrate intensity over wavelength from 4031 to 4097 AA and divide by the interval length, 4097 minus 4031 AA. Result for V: 14.9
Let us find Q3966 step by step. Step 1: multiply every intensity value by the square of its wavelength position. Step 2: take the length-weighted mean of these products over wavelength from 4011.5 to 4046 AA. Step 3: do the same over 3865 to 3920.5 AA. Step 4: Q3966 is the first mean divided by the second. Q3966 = 1.2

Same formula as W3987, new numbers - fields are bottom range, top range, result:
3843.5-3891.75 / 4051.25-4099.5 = 1.24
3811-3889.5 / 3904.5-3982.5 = 1.07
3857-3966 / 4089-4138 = 1.22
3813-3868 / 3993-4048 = 1.19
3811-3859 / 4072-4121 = 1.26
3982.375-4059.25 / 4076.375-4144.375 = 1.07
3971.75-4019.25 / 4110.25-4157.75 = 1.15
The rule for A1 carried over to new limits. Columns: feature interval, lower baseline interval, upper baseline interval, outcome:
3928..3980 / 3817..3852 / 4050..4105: 0.047 mag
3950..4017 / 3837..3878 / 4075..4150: 0.007 mag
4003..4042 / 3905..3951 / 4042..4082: 0.007 mag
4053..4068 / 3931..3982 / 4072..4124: -0.037 mag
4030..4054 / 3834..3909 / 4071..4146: -0.024 mag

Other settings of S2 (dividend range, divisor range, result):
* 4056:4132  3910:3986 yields 1.17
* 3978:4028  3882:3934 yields 1.10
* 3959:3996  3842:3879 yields 1.11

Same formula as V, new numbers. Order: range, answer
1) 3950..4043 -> 14.2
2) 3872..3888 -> 13.6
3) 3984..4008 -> 14.3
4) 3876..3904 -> 13.6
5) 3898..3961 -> 13.6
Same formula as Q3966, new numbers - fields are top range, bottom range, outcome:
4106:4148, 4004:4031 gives 1.12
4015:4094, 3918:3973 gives 1.16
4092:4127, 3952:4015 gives 1.12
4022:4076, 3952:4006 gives 1.10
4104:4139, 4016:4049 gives 1.07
